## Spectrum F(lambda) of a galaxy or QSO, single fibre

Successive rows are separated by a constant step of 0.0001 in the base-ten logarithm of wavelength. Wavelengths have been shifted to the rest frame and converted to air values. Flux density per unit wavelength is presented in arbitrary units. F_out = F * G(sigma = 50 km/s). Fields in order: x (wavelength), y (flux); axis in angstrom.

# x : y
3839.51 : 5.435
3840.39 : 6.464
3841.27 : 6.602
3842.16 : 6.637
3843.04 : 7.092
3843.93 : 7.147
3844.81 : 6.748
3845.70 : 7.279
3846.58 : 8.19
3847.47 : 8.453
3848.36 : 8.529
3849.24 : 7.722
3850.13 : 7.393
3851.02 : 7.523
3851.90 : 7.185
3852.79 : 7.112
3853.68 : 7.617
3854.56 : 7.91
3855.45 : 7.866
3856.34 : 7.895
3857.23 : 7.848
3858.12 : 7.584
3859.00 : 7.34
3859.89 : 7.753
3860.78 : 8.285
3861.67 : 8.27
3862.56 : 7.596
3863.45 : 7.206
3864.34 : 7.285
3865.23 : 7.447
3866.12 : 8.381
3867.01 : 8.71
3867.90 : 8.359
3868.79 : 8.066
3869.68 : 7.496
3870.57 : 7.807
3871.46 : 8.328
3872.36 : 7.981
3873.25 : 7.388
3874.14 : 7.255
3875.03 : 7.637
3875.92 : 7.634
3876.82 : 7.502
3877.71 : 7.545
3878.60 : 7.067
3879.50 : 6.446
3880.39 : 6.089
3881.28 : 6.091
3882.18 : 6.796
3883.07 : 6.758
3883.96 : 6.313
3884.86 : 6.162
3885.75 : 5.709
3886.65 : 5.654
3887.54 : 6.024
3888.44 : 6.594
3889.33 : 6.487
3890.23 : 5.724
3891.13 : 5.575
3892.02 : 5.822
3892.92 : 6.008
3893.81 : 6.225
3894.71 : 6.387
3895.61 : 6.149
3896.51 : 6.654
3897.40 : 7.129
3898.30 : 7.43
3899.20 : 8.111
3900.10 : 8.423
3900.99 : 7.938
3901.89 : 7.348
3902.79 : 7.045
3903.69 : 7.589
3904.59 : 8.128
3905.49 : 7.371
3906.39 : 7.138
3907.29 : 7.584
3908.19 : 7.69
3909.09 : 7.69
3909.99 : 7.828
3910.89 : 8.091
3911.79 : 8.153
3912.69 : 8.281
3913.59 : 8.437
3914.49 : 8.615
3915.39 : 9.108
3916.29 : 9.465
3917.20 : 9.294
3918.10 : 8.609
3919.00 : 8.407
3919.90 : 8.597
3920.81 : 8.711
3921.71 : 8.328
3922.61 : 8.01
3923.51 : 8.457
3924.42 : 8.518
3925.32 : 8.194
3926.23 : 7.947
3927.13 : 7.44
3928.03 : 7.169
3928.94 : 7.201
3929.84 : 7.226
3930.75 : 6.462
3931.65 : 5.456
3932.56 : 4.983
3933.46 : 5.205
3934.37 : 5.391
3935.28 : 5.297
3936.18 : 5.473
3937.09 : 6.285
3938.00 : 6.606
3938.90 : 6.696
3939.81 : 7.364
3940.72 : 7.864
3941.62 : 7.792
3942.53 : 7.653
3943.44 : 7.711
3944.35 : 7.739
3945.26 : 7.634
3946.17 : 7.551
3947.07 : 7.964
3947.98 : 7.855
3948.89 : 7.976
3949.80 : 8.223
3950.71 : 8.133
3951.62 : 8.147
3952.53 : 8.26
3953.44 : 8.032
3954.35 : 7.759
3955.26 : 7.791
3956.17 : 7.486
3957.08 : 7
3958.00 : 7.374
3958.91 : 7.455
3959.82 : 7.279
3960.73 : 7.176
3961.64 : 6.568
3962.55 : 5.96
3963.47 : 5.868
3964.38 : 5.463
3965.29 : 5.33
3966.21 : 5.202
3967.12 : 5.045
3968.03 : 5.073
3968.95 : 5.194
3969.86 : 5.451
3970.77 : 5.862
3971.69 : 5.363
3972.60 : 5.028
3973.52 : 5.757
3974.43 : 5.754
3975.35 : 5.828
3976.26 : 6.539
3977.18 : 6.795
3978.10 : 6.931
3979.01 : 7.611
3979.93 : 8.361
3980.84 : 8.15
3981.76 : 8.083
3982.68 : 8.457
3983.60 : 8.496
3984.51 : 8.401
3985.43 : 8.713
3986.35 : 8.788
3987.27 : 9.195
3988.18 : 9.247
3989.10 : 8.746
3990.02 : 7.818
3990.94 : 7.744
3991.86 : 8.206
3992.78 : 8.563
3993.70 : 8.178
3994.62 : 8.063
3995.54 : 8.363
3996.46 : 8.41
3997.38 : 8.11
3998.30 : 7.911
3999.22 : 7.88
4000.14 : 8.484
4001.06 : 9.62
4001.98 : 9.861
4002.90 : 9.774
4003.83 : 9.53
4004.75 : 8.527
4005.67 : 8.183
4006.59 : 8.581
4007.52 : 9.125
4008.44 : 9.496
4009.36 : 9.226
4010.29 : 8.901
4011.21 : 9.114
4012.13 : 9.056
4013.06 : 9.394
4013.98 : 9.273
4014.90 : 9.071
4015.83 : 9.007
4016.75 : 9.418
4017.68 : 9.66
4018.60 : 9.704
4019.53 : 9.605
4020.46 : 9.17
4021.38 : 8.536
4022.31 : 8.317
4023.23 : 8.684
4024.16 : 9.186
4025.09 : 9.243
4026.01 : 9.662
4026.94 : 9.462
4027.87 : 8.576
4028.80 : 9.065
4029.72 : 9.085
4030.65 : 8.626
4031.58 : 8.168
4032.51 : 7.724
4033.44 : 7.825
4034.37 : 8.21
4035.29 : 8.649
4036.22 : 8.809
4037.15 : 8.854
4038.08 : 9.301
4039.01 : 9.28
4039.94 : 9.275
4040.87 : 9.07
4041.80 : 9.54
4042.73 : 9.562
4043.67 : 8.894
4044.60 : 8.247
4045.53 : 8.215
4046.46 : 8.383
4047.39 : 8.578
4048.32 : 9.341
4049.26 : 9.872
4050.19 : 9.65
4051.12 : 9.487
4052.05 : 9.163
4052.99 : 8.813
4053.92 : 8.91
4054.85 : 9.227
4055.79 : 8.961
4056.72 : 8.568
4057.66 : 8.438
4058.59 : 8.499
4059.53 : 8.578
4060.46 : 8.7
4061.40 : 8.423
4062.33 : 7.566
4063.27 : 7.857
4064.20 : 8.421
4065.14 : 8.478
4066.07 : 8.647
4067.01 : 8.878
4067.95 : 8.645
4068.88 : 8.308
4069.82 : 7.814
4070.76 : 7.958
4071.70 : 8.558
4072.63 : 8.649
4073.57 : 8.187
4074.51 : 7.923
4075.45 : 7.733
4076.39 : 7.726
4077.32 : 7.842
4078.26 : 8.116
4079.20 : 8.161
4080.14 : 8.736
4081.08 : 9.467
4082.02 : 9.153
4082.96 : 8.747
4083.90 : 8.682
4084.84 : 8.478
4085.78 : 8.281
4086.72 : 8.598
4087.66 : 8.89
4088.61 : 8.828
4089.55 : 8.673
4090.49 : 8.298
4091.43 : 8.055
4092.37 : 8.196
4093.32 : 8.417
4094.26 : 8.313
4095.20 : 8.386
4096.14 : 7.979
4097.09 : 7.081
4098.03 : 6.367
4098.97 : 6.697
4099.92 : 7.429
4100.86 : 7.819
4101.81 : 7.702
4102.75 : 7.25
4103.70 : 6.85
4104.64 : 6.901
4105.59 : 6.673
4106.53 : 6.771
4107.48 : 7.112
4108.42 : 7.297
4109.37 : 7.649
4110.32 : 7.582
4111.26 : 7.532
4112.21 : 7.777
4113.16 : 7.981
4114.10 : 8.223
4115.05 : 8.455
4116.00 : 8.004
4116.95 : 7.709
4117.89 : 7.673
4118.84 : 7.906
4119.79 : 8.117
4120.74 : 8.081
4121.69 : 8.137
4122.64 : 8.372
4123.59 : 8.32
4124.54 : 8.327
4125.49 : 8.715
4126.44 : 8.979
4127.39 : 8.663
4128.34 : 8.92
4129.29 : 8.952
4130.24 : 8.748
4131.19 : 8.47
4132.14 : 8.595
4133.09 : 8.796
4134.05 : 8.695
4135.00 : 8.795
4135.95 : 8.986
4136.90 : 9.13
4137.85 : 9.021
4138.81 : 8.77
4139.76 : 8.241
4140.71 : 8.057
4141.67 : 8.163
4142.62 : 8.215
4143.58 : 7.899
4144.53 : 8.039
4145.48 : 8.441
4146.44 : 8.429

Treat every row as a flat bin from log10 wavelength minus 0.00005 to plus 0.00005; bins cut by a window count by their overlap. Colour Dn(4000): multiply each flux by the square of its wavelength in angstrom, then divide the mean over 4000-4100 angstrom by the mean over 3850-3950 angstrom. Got 1.3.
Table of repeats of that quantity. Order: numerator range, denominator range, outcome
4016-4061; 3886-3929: 1.26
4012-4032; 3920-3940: 1.37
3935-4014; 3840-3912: 1.10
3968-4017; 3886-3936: 1.15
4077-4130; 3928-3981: 1.29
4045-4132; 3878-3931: 1.23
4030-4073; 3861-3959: 1.26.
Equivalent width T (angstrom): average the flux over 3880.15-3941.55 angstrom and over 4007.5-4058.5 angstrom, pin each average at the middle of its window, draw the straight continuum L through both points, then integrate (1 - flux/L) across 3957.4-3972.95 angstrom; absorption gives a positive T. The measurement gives 4.0 angstrom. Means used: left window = 7.17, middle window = 5.94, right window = 8.99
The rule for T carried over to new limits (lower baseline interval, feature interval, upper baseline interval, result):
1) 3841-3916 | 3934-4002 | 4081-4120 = 2.3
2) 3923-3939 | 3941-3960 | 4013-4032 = -1.5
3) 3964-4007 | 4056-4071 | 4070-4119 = -1.0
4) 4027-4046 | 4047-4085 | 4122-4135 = 0.6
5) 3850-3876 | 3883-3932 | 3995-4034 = 4.2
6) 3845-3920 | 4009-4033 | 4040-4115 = -3.0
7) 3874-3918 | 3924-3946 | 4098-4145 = 1.4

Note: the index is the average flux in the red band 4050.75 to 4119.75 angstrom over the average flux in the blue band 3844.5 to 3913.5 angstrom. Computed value 1.11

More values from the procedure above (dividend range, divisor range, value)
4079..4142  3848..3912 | 1.12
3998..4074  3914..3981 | 1.25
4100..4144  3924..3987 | 1.16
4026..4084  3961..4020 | 1.10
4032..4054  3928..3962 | 1.25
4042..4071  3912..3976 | 1.22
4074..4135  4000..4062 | 0.90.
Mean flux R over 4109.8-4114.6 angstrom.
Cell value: 7.82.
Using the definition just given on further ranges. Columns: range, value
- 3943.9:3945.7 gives 7.68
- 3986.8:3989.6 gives 9.05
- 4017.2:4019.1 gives 9.66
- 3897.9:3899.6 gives 7.76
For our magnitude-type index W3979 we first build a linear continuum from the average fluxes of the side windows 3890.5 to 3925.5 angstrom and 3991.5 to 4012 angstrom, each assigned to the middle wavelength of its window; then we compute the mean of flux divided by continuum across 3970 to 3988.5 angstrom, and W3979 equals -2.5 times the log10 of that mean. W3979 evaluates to 0.163 mag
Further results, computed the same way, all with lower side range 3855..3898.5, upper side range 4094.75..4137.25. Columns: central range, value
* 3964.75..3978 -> 0.30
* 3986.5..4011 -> -0.15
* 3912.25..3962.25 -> -0.04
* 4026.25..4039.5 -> -0.14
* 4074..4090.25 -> -0.08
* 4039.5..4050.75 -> -0.17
